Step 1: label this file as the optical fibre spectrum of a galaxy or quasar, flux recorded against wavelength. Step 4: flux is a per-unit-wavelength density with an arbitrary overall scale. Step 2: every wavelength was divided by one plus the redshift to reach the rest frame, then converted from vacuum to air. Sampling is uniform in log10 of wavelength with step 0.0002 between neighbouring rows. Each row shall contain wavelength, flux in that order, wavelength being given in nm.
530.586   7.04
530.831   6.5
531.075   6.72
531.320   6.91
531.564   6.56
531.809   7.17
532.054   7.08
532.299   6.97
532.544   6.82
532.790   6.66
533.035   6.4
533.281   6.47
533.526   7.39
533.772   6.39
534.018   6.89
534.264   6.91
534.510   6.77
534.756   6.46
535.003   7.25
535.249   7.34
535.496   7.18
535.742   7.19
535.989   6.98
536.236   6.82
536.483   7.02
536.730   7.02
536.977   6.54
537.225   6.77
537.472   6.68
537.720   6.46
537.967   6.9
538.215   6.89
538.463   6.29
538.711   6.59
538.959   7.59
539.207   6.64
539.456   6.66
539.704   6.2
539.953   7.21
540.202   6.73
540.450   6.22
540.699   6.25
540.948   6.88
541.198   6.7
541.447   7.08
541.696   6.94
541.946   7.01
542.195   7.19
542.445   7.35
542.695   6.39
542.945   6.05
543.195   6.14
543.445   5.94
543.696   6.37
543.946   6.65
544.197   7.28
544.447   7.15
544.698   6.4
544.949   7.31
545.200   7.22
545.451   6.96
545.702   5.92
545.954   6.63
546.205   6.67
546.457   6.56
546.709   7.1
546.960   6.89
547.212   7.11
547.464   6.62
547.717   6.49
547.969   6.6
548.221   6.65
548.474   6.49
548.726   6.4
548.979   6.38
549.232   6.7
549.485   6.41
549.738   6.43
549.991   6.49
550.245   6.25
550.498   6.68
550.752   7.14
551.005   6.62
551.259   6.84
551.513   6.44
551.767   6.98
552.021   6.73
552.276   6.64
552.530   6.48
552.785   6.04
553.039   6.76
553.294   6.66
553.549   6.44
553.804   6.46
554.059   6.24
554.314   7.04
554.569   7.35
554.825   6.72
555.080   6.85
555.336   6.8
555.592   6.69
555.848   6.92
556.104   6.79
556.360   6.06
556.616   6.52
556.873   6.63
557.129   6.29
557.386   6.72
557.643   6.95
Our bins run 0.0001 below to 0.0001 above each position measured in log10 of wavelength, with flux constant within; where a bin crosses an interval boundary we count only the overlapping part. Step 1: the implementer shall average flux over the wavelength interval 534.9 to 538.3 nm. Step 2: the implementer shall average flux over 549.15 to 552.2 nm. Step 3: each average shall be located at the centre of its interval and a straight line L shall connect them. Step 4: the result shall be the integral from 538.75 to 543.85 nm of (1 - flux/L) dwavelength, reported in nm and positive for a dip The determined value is 0.12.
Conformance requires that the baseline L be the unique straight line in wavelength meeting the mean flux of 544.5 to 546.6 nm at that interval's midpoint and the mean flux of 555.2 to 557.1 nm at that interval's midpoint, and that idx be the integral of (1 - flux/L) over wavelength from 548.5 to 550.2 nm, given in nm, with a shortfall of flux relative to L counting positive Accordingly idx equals 0.06 nm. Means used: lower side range 6.72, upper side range 6.61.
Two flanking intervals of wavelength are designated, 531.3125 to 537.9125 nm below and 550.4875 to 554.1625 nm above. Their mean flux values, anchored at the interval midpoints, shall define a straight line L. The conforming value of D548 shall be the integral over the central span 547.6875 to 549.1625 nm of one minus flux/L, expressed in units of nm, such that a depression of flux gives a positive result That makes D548 0.03 nm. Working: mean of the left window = 6.86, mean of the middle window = 6.51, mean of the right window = 6.61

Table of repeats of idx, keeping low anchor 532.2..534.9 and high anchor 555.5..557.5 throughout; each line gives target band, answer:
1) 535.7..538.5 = -0.04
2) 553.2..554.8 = -0.03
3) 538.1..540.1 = -0.02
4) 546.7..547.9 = -0.03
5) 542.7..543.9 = 0.09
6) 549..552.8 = 0.01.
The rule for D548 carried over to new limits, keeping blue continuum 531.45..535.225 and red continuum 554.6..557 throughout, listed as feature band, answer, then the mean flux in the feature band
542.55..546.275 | 0.08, 6.61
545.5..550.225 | 0.11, 6.58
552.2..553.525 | 0.04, 6.51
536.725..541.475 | 0.06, 6.7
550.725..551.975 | -0.01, 6.78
